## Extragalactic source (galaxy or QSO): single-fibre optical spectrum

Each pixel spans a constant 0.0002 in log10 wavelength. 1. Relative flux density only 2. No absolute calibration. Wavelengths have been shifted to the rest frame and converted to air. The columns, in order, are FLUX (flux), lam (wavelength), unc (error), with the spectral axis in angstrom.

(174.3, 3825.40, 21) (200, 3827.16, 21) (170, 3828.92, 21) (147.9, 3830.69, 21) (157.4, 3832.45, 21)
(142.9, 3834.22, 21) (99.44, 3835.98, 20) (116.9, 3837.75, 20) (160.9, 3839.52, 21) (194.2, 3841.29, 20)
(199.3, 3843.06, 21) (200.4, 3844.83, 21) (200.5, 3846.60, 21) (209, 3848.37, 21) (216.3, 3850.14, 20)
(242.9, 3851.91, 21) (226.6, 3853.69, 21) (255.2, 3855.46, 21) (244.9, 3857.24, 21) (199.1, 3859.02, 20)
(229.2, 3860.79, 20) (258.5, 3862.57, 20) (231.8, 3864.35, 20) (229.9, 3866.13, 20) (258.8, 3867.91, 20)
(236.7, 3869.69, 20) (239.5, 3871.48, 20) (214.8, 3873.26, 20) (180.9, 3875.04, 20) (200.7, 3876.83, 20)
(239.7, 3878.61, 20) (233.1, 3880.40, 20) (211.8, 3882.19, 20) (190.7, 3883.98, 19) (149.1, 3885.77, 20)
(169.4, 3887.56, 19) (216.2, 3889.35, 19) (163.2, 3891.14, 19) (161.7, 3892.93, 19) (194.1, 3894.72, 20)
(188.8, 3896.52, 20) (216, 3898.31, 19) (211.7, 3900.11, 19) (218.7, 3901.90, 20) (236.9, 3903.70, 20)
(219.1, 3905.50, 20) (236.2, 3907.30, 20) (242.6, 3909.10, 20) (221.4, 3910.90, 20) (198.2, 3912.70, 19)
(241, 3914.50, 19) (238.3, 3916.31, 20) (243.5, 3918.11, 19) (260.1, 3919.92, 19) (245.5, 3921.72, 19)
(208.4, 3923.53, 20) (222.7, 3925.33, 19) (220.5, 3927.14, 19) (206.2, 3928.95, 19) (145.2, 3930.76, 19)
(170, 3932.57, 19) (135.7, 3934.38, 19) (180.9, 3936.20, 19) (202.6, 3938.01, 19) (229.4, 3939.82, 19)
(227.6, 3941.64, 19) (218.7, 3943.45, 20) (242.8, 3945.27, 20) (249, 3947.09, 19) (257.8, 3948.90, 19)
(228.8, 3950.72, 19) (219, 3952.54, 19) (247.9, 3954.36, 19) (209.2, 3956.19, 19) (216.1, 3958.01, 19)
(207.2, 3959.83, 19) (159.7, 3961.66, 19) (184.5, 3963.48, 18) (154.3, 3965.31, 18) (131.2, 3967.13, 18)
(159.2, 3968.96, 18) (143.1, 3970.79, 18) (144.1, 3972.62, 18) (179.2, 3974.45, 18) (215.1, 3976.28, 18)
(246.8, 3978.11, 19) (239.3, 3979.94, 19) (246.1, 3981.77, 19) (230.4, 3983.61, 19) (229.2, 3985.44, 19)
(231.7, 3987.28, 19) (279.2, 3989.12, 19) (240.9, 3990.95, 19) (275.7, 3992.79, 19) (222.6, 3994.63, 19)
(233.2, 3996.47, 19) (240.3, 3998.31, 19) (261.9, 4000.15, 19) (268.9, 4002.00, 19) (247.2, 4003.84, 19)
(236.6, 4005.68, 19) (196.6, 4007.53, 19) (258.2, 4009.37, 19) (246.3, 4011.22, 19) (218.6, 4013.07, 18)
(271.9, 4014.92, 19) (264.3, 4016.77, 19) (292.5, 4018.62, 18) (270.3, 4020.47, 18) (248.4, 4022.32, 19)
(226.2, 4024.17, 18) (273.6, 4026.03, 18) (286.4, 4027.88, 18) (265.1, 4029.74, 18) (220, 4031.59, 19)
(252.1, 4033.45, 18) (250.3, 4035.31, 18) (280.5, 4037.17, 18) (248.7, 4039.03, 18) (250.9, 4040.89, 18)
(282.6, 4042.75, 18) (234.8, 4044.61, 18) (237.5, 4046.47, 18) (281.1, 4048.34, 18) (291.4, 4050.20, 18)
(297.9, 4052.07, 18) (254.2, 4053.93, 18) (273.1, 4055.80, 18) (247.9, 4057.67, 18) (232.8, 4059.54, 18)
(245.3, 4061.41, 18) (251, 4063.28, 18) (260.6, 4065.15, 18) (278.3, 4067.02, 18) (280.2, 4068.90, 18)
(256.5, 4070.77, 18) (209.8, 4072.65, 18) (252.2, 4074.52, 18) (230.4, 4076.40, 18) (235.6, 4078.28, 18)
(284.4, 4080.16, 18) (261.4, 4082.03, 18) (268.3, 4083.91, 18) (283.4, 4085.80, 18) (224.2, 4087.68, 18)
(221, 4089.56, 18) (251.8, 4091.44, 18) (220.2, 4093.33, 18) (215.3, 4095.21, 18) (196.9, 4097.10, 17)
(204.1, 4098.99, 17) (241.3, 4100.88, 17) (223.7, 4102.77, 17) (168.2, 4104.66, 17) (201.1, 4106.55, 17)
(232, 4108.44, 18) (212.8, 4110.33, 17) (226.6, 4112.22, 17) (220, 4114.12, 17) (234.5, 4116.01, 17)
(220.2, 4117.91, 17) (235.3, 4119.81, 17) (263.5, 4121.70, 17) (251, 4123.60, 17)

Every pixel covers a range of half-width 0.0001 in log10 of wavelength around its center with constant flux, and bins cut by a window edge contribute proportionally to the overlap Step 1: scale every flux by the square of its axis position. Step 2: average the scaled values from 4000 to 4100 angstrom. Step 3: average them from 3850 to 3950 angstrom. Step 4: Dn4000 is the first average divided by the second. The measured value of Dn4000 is 1.3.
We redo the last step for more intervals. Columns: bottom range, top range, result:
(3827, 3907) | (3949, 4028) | 1.20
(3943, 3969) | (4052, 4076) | 1.30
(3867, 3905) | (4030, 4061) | 1.36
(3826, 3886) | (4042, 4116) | 1.34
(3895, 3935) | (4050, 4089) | 1.29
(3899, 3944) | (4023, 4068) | 1.28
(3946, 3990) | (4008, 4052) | 1.28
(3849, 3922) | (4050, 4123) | 1.21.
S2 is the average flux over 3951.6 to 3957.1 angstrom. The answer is 225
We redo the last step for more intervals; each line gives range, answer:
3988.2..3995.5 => 255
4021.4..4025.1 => 237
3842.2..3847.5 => 200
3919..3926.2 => 234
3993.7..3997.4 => 228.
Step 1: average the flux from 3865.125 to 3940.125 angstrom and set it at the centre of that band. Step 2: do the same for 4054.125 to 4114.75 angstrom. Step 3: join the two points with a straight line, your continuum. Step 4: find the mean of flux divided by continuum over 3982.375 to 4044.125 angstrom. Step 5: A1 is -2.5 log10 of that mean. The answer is -0.11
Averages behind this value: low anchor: 210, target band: 251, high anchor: 238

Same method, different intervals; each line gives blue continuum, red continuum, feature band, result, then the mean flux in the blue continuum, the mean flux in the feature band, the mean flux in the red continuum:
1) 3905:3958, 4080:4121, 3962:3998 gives 0.06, 220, 210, 229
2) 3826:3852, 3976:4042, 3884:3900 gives 0.08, 175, 184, 250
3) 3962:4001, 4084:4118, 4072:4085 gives -0.13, 213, 250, 223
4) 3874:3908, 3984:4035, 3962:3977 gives 0.39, 202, 163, 250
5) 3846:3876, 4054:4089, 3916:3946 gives 0.12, 228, 211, 254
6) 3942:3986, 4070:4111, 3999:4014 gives -0.13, 207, 242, 232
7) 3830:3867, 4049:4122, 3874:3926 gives -0.02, 199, 212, 241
